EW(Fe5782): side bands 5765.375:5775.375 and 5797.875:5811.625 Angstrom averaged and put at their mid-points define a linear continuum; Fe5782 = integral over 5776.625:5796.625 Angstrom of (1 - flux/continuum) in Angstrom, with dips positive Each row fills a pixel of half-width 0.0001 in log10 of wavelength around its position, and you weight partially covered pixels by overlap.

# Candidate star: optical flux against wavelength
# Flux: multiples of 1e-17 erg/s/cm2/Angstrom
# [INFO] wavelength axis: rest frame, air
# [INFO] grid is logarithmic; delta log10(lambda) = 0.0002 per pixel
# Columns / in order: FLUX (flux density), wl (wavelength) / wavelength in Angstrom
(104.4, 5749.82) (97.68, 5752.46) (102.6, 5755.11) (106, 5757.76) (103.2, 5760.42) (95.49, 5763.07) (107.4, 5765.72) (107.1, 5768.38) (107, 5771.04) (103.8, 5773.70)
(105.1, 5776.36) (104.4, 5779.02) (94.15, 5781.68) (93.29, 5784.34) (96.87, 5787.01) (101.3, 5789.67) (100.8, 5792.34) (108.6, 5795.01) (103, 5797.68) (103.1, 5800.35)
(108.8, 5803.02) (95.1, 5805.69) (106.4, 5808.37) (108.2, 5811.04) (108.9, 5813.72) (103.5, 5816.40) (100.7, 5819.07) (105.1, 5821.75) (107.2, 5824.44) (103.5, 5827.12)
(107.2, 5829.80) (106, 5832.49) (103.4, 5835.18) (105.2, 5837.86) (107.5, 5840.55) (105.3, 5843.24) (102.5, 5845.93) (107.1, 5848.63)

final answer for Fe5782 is 0.9 Angstrom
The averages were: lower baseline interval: 106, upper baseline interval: 104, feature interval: 100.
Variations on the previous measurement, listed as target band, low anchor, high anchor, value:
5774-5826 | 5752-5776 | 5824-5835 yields 0.90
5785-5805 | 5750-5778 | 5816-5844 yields 0.32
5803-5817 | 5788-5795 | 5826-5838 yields -0.18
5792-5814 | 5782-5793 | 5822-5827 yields -0.83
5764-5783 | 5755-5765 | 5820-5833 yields -0.22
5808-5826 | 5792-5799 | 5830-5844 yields -0.09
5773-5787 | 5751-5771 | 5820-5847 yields 0.54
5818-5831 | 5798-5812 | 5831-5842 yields 0.03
